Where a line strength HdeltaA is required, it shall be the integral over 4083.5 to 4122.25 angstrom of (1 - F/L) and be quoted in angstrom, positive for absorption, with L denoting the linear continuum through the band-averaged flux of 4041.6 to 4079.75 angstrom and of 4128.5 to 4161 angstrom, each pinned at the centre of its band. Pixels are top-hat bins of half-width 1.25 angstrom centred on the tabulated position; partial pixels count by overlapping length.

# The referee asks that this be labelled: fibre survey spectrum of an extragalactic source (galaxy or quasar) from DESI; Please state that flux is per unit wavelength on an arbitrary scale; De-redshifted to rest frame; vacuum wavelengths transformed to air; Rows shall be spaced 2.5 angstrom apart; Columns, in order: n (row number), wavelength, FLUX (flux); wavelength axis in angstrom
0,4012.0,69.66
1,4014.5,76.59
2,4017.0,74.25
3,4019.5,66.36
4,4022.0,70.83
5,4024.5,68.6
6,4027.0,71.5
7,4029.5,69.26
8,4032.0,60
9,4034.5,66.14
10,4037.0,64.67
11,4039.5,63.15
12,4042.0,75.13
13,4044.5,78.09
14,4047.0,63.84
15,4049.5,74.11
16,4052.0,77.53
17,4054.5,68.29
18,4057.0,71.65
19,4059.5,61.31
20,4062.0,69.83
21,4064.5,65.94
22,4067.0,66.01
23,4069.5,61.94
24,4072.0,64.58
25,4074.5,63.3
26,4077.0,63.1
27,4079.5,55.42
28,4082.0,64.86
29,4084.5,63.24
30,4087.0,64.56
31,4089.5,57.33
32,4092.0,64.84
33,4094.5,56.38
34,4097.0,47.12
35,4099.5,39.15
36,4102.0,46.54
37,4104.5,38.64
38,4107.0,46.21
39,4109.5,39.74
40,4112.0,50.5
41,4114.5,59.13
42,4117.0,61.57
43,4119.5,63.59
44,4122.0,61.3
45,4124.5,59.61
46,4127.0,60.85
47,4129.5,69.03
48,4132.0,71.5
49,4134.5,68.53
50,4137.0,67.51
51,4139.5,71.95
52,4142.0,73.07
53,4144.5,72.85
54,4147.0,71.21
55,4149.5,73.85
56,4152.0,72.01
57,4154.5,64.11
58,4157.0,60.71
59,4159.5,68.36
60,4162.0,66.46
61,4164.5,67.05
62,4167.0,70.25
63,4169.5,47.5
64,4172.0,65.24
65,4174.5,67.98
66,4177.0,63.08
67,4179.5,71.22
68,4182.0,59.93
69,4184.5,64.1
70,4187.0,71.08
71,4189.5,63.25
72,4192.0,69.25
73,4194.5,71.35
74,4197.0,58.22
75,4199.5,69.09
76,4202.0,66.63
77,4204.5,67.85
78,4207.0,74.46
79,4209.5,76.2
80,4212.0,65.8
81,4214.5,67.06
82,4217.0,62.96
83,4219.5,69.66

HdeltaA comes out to 8.5 angstrom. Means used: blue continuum 67.7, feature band 53.5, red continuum 69.6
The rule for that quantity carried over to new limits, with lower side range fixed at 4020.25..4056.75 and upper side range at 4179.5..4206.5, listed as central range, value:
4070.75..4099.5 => 3.8 angstrom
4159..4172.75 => 0.7 angstrom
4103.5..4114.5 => 3.6 angstrom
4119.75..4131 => 0.8 angstrom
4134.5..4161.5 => -0.8 angstrom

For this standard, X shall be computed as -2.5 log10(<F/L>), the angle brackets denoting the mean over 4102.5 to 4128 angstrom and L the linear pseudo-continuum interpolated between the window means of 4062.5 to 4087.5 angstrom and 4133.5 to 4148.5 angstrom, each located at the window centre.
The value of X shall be 0.26 mag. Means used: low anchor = 63.5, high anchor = 70.9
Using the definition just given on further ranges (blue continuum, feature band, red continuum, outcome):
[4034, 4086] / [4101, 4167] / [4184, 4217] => 0.08 mag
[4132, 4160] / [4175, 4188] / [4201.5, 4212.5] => 0.07 mag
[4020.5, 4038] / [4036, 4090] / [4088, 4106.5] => -0.13 mag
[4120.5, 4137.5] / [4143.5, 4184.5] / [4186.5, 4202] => 0.00 mag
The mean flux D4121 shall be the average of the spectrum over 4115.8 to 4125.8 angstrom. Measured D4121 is 61.5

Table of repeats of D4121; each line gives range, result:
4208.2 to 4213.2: 71.1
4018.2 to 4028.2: 69.3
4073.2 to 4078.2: 63.2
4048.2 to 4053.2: 75.7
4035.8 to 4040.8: 64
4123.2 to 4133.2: 65.2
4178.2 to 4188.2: 66.5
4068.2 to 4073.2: 63.3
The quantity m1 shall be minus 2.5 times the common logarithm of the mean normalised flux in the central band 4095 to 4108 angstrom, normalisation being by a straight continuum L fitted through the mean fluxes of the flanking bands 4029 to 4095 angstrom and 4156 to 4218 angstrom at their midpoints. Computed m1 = 0.43 mag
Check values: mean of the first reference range 65.8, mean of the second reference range 66.2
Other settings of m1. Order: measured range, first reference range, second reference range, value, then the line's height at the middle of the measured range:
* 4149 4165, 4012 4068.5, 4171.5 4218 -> 0.01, 67.6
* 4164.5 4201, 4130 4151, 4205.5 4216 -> 0.09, 70.9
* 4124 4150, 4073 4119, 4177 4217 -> -0.16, 59.9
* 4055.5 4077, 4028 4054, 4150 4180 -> 0.05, 68.4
